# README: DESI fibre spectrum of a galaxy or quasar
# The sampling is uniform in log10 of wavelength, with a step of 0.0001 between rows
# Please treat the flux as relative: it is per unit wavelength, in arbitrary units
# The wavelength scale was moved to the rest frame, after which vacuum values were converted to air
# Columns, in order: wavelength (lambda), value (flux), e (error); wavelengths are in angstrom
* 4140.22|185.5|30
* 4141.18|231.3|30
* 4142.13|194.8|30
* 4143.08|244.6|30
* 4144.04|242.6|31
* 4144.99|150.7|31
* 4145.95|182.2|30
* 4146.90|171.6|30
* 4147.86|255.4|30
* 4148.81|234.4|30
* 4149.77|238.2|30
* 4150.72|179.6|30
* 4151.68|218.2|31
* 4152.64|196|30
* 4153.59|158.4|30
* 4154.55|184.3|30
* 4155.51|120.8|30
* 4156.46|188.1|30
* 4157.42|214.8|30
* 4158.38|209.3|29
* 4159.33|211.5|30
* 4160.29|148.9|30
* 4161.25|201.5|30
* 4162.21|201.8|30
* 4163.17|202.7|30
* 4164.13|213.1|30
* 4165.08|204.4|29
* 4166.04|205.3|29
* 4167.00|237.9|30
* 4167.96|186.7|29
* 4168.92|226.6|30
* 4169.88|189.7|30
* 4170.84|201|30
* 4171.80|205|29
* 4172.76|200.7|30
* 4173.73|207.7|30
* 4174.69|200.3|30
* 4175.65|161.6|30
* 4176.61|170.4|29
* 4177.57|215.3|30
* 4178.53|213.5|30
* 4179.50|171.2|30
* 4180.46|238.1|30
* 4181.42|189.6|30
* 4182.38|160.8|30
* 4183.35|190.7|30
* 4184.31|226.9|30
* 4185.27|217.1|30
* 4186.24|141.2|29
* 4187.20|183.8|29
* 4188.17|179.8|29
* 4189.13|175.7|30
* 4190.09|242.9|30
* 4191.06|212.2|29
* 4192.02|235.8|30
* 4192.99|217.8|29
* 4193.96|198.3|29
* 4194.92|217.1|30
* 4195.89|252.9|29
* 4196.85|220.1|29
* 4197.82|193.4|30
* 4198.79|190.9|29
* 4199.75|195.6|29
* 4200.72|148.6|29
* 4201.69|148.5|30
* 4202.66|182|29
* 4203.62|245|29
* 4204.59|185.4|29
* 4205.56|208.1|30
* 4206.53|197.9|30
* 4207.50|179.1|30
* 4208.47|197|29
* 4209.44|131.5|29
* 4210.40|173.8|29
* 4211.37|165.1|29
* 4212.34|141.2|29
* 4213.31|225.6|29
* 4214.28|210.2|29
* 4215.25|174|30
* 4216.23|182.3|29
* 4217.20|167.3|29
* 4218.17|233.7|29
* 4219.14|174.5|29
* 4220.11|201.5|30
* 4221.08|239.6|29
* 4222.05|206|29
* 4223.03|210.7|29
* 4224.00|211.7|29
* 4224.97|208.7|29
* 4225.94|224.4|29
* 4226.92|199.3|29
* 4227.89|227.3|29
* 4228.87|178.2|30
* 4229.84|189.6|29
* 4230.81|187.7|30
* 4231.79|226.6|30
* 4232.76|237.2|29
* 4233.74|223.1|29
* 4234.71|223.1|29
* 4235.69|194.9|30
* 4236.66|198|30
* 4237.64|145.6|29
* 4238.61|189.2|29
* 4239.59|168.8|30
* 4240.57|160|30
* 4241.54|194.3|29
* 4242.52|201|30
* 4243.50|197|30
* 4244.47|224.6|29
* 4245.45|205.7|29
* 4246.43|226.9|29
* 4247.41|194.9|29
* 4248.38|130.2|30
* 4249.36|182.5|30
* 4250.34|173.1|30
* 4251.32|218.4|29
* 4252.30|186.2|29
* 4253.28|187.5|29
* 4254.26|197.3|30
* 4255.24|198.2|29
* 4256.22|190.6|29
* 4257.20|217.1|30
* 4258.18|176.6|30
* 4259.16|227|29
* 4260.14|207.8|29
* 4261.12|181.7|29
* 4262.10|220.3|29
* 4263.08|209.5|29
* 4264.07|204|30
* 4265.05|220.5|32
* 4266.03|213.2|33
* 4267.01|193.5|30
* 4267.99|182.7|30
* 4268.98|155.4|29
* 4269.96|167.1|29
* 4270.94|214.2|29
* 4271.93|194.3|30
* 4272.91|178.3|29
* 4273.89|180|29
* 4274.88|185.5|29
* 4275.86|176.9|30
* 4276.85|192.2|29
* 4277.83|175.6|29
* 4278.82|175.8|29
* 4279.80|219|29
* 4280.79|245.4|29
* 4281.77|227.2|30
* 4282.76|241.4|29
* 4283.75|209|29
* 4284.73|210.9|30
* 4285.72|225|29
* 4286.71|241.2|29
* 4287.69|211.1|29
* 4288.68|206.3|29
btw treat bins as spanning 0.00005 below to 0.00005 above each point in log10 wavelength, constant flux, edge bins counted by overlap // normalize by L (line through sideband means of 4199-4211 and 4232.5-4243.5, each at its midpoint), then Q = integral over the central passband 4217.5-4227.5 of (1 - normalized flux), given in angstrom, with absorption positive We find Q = -1.2 angstrom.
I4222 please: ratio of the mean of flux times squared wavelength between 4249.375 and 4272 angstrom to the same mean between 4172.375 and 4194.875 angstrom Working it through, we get 1.0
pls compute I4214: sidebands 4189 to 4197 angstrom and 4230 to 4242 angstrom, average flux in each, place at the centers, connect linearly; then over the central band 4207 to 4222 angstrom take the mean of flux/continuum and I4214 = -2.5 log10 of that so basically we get 0.12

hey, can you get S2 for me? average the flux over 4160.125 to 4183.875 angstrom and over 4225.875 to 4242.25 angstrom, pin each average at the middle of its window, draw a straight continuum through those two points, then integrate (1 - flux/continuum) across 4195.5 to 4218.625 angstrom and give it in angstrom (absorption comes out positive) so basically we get 1.0 angstrom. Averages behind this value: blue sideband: 198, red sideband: 197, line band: 189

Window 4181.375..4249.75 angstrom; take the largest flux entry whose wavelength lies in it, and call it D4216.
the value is 252.9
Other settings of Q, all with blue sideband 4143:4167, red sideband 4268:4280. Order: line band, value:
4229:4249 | -0.8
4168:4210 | -0.4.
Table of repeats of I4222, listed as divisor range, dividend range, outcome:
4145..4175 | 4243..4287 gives 1.05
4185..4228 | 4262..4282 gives 1.03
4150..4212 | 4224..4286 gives 1.05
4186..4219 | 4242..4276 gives 1.04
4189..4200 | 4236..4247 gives 0.92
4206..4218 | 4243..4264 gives 1.12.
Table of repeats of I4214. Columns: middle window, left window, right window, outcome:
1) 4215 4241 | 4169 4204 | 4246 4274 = -0.02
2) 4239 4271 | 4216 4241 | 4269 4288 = 0.04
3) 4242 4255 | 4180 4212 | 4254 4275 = 0.01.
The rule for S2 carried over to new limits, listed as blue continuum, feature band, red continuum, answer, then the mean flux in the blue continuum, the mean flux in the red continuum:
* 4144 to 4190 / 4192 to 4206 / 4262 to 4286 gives -0.3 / 196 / 200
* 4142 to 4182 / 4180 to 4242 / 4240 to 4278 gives -0.1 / 200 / 193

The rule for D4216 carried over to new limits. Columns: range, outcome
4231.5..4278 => 237.2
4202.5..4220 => 245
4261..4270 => 220.5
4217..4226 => 239.6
